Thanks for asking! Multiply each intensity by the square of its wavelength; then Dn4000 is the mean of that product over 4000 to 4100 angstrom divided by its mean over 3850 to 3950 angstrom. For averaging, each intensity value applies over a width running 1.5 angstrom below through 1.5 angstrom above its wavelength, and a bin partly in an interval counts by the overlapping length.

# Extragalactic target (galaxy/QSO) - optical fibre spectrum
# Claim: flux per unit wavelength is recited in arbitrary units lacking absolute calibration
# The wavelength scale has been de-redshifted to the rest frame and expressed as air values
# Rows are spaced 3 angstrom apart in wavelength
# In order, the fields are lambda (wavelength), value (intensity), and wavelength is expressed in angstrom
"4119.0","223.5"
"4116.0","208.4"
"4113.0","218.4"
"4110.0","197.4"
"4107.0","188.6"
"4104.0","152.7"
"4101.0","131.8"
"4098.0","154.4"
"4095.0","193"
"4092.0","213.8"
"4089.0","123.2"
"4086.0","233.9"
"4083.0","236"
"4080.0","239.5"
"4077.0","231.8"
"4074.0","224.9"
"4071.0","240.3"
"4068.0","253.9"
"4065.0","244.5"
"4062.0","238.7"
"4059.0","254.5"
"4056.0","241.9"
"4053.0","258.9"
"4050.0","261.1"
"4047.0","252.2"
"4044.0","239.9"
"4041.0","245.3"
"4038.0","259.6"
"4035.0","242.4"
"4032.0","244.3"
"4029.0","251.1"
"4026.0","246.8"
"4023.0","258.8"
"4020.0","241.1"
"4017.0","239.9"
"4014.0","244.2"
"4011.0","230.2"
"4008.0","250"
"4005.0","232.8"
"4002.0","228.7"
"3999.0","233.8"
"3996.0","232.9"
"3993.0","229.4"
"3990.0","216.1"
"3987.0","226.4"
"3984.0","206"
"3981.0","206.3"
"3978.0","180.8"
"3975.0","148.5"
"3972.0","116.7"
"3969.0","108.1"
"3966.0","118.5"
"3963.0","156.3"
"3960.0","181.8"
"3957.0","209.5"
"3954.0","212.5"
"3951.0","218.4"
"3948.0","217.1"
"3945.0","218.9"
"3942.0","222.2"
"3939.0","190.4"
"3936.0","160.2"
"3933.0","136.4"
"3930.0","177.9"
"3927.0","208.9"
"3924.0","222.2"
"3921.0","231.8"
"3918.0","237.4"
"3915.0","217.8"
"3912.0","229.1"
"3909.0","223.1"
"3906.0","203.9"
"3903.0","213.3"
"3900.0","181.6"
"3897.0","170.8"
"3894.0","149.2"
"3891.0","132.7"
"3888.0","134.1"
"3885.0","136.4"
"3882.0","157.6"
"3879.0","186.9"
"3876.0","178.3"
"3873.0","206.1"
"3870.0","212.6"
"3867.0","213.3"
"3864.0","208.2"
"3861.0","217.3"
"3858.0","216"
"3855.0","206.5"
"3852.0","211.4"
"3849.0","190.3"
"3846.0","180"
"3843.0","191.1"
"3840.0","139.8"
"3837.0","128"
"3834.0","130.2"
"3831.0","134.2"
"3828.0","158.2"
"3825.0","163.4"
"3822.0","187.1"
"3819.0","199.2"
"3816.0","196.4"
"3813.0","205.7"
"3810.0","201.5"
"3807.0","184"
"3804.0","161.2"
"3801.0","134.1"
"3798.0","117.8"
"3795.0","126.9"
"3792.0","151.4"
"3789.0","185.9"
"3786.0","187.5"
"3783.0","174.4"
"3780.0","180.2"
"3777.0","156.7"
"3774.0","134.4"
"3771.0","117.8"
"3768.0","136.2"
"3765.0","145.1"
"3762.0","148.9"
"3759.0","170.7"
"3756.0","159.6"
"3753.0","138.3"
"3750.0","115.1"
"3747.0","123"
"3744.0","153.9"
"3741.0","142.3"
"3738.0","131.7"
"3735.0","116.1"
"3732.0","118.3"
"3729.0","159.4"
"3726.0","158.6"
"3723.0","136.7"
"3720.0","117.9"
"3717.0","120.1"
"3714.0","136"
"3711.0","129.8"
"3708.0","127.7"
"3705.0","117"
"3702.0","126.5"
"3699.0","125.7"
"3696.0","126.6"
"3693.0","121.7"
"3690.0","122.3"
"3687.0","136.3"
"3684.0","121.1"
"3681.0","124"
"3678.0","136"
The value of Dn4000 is 1.30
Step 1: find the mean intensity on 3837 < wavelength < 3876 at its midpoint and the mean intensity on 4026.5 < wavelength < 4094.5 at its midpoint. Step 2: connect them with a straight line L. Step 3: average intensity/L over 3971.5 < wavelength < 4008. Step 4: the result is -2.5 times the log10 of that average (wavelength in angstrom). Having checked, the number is 0.07 mag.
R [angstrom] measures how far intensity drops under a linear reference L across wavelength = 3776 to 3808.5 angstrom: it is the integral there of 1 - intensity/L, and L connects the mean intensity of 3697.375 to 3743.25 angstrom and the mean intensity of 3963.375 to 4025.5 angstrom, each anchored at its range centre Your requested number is -1.9 angstrom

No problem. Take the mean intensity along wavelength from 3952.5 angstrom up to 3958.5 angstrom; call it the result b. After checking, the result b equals 211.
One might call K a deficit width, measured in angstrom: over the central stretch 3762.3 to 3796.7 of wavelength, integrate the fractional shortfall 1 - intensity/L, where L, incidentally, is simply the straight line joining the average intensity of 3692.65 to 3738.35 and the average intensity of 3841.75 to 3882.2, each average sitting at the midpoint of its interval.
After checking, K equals 1.4 angstrom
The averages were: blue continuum 129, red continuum 200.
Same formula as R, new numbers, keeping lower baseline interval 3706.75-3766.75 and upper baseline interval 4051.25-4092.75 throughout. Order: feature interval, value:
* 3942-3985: 4.50 angstrom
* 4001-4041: -4.92 angstrom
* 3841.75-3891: -4.31 angstrom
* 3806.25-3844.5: -2.00 angstrom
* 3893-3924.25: -3.63 angstrom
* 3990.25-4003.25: -1.19 angstrom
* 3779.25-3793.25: -2.29 angstrom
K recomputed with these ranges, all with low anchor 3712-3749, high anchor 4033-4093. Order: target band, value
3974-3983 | 1.2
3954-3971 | 3.9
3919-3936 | 0.1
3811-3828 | -2.8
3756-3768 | -0.8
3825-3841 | 2.4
